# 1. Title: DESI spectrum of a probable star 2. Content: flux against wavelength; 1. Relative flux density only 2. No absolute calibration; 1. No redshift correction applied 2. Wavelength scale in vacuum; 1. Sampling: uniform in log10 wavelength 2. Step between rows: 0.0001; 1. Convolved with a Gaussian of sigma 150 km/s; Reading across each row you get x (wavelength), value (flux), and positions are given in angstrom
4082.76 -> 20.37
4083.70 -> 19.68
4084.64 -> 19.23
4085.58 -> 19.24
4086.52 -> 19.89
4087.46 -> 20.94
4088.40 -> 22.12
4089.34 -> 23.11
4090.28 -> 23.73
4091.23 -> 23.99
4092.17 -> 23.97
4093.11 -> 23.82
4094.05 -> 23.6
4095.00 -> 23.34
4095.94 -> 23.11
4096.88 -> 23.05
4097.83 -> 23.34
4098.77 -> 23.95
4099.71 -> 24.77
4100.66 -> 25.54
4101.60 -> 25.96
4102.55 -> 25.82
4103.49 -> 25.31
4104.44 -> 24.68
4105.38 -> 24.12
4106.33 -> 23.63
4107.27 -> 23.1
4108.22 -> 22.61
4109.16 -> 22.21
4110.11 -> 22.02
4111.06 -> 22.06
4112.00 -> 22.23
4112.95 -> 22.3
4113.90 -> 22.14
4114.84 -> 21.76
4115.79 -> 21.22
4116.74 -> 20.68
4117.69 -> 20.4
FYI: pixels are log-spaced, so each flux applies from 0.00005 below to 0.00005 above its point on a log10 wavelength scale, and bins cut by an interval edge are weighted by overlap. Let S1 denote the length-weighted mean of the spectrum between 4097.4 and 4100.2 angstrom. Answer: 24.1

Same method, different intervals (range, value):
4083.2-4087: 19.5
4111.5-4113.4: 22.3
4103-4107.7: 24.2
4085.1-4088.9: 20.6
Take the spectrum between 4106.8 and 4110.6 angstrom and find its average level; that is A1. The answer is 22.5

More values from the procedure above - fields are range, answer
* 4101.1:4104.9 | 25.4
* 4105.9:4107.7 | 23.4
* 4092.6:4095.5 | 23.6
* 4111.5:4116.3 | 21.9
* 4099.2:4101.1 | 25.1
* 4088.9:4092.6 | 23.7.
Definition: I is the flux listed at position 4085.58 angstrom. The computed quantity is 19.24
